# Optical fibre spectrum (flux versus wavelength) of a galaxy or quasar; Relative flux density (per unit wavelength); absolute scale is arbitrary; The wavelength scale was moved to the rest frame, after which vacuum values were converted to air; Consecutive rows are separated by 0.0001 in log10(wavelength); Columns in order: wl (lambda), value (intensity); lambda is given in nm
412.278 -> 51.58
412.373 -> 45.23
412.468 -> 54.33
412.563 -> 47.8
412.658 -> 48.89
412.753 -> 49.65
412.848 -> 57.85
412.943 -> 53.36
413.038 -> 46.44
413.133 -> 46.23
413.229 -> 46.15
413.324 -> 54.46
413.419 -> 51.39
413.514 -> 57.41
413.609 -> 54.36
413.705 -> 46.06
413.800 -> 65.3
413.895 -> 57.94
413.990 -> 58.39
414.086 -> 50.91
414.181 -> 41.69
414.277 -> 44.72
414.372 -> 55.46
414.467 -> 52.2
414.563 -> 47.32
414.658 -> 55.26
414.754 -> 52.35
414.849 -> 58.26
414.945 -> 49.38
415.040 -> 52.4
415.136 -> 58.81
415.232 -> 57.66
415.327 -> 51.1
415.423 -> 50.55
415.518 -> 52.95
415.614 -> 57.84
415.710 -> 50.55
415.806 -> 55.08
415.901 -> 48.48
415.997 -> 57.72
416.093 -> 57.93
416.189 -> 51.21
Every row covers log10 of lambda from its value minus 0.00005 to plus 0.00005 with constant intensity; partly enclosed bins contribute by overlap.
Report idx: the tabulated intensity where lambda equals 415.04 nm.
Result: 52.4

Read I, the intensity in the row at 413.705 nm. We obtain 46.06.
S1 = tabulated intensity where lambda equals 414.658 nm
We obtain 55.26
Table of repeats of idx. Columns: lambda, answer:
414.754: 52.35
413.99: 58.39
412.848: 57.85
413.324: 54.46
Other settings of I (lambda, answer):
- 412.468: 54.33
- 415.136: 58.81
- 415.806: 55.08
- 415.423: 50.55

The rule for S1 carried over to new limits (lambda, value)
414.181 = 41.69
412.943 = 53.36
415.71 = 50.55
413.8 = 65.3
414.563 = 47.32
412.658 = 48.89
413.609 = 54.36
